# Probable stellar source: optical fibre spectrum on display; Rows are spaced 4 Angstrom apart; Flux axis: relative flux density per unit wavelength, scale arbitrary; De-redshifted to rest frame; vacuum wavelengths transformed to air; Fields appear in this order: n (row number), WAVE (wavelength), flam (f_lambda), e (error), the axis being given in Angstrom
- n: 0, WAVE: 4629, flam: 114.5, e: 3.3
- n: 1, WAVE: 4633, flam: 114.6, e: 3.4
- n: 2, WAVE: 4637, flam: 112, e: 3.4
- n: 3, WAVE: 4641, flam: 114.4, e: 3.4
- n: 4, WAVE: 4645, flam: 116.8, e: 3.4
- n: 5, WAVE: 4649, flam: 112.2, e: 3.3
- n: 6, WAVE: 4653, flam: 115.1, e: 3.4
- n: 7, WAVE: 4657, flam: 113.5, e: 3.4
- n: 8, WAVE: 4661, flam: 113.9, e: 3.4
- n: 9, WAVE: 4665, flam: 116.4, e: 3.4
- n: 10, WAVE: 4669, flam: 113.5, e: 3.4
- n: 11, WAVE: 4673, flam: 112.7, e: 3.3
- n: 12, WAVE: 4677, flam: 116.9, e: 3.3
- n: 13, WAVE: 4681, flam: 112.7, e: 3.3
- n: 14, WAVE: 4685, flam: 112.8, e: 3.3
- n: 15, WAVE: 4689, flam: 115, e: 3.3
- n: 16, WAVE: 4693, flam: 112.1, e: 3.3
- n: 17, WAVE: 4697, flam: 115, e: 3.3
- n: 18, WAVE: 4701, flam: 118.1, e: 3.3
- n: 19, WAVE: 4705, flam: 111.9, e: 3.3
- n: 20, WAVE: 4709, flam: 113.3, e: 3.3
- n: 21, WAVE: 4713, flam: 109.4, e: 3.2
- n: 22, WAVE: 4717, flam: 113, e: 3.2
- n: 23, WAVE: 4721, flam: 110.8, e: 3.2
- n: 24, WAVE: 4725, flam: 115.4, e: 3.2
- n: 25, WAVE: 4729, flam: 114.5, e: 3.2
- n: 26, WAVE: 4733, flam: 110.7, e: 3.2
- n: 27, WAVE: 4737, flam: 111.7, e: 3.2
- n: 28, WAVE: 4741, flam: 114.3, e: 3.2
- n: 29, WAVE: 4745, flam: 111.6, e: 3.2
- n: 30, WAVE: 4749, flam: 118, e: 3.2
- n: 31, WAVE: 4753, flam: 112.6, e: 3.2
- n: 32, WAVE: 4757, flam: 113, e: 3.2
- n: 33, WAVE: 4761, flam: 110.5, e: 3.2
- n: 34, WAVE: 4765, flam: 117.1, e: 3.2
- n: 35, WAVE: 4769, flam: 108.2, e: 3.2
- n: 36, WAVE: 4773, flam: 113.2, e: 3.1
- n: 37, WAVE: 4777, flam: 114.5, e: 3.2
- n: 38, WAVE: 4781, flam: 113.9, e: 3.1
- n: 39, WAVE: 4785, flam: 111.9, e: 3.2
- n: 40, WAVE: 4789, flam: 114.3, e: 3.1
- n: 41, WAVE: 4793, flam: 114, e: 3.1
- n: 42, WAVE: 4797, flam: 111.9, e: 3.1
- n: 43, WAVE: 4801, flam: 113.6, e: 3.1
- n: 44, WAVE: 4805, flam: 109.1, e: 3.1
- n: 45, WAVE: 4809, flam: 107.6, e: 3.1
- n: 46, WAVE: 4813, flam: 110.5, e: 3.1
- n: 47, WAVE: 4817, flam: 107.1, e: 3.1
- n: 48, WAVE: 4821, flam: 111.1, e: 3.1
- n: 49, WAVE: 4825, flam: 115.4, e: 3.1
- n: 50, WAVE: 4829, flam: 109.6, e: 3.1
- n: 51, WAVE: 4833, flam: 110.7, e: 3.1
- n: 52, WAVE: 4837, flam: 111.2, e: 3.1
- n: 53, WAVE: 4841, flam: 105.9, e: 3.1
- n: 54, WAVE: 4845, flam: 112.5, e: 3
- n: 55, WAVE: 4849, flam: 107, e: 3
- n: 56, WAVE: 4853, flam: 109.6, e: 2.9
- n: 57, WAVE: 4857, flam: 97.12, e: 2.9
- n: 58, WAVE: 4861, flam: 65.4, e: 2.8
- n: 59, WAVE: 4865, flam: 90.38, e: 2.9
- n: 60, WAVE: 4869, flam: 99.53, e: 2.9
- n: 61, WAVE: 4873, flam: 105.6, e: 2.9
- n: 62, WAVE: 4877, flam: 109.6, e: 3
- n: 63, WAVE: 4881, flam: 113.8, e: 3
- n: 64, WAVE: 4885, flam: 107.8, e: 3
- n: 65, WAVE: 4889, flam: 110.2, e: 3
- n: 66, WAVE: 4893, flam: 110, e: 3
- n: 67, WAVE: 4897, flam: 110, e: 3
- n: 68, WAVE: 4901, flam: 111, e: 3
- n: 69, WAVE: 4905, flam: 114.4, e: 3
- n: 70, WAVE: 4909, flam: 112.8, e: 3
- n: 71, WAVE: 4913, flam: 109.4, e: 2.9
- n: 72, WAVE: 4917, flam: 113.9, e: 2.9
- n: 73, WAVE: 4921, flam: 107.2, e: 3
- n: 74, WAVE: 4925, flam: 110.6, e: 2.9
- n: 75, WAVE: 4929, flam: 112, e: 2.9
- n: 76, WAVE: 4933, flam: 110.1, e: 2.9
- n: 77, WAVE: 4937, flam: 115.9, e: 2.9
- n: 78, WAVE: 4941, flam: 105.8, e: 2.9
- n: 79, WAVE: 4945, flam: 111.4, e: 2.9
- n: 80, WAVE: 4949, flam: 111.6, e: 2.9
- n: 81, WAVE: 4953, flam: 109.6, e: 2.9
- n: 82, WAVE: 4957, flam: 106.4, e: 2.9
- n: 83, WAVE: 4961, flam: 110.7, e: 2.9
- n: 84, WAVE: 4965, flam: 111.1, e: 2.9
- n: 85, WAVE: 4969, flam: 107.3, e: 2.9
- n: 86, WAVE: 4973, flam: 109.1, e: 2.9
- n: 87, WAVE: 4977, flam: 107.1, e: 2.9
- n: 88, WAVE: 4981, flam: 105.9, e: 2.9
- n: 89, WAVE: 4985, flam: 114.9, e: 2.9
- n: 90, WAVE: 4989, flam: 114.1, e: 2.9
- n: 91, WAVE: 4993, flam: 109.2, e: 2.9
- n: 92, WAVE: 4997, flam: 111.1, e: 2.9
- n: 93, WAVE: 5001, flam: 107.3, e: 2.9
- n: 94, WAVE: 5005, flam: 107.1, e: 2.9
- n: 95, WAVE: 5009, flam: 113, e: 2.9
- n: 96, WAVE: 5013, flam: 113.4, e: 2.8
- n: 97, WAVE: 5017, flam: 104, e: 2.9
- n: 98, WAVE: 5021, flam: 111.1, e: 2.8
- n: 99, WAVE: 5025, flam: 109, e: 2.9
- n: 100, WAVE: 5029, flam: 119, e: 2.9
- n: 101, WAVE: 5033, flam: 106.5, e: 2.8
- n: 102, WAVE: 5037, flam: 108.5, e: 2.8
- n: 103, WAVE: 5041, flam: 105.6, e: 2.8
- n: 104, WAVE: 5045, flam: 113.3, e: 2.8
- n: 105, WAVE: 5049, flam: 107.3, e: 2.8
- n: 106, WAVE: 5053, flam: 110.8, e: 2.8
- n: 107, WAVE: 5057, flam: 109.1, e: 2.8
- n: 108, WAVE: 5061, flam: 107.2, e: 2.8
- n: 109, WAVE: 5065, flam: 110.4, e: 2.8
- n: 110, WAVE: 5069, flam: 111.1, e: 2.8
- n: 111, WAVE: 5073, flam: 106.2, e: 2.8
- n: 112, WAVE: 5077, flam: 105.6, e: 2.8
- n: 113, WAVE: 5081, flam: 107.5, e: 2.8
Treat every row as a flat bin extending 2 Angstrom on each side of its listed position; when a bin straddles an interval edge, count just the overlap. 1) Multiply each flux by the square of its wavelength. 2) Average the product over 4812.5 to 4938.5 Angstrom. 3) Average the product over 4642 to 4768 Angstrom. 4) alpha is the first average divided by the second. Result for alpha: 1.0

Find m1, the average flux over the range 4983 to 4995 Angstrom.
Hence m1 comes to 113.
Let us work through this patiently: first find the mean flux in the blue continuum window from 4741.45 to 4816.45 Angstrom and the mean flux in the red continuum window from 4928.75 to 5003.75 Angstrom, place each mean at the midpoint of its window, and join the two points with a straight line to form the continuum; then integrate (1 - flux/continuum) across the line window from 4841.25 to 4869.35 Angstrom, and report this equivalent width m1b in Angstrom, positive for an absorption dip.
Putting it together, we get 3.45 Angstrom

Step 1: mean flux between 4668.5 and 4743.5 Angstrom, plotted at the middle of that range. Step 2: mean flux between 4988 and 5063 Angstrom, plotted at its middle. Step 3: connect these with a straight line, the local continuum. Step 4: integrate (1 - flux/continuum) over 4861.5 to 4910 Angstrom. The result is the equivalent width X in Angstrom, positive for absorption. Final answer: 2.10 Angstrom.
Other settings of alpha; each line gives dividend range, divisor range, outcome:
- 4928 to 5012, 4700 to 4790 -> 1.07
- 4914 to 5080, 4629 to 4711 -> 1.10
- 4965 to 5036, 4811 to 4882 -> 1.12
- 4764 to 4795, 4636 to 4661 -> 1.05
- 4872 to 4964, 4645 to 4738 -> 1.07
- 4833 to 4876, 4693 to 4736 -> 0.95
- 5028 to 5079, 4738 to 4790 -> 1.08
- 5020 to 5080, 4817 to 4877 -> 1.14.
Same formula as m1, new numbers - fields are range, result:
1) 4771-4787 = 113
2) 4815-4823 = 109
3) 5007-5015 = 113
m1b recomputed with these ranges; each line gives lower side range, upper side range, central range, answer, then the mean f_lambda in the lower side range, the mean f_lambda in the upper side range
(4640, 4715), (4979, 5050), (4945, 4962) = 0.16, 114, 110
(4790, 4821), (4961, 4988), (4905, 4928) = -0.26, 111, 110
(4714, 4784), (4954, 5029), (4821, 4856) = 0.61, 113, 110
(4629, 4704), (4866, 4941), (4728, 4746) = 0.07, 114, 110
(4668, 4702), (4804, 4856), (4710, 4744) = 0.12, 114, 110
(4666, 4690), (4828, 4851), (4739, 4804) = -1.08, 114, 109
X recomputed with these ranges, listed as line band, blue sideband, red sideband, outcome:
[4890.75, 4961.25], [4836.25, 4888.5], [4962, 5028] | -3.0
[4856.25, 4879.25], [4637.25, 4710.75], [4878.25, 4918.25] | 3.5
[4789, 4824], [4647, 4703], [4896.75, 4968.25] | 0.5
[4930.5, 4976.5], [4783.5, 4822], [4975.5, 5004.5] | 0.1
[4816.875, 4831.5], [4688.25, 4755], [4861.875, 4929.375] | -0.1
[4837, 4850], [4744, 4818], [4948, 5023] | 0.3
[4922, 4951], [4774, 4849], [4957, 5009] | -0.2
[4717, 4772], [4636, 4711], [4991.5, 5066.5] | 0.1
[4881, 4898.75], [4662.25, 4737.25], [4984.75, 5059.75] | 0.2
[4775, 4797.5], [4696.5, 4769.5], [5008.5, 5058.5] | -0.2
